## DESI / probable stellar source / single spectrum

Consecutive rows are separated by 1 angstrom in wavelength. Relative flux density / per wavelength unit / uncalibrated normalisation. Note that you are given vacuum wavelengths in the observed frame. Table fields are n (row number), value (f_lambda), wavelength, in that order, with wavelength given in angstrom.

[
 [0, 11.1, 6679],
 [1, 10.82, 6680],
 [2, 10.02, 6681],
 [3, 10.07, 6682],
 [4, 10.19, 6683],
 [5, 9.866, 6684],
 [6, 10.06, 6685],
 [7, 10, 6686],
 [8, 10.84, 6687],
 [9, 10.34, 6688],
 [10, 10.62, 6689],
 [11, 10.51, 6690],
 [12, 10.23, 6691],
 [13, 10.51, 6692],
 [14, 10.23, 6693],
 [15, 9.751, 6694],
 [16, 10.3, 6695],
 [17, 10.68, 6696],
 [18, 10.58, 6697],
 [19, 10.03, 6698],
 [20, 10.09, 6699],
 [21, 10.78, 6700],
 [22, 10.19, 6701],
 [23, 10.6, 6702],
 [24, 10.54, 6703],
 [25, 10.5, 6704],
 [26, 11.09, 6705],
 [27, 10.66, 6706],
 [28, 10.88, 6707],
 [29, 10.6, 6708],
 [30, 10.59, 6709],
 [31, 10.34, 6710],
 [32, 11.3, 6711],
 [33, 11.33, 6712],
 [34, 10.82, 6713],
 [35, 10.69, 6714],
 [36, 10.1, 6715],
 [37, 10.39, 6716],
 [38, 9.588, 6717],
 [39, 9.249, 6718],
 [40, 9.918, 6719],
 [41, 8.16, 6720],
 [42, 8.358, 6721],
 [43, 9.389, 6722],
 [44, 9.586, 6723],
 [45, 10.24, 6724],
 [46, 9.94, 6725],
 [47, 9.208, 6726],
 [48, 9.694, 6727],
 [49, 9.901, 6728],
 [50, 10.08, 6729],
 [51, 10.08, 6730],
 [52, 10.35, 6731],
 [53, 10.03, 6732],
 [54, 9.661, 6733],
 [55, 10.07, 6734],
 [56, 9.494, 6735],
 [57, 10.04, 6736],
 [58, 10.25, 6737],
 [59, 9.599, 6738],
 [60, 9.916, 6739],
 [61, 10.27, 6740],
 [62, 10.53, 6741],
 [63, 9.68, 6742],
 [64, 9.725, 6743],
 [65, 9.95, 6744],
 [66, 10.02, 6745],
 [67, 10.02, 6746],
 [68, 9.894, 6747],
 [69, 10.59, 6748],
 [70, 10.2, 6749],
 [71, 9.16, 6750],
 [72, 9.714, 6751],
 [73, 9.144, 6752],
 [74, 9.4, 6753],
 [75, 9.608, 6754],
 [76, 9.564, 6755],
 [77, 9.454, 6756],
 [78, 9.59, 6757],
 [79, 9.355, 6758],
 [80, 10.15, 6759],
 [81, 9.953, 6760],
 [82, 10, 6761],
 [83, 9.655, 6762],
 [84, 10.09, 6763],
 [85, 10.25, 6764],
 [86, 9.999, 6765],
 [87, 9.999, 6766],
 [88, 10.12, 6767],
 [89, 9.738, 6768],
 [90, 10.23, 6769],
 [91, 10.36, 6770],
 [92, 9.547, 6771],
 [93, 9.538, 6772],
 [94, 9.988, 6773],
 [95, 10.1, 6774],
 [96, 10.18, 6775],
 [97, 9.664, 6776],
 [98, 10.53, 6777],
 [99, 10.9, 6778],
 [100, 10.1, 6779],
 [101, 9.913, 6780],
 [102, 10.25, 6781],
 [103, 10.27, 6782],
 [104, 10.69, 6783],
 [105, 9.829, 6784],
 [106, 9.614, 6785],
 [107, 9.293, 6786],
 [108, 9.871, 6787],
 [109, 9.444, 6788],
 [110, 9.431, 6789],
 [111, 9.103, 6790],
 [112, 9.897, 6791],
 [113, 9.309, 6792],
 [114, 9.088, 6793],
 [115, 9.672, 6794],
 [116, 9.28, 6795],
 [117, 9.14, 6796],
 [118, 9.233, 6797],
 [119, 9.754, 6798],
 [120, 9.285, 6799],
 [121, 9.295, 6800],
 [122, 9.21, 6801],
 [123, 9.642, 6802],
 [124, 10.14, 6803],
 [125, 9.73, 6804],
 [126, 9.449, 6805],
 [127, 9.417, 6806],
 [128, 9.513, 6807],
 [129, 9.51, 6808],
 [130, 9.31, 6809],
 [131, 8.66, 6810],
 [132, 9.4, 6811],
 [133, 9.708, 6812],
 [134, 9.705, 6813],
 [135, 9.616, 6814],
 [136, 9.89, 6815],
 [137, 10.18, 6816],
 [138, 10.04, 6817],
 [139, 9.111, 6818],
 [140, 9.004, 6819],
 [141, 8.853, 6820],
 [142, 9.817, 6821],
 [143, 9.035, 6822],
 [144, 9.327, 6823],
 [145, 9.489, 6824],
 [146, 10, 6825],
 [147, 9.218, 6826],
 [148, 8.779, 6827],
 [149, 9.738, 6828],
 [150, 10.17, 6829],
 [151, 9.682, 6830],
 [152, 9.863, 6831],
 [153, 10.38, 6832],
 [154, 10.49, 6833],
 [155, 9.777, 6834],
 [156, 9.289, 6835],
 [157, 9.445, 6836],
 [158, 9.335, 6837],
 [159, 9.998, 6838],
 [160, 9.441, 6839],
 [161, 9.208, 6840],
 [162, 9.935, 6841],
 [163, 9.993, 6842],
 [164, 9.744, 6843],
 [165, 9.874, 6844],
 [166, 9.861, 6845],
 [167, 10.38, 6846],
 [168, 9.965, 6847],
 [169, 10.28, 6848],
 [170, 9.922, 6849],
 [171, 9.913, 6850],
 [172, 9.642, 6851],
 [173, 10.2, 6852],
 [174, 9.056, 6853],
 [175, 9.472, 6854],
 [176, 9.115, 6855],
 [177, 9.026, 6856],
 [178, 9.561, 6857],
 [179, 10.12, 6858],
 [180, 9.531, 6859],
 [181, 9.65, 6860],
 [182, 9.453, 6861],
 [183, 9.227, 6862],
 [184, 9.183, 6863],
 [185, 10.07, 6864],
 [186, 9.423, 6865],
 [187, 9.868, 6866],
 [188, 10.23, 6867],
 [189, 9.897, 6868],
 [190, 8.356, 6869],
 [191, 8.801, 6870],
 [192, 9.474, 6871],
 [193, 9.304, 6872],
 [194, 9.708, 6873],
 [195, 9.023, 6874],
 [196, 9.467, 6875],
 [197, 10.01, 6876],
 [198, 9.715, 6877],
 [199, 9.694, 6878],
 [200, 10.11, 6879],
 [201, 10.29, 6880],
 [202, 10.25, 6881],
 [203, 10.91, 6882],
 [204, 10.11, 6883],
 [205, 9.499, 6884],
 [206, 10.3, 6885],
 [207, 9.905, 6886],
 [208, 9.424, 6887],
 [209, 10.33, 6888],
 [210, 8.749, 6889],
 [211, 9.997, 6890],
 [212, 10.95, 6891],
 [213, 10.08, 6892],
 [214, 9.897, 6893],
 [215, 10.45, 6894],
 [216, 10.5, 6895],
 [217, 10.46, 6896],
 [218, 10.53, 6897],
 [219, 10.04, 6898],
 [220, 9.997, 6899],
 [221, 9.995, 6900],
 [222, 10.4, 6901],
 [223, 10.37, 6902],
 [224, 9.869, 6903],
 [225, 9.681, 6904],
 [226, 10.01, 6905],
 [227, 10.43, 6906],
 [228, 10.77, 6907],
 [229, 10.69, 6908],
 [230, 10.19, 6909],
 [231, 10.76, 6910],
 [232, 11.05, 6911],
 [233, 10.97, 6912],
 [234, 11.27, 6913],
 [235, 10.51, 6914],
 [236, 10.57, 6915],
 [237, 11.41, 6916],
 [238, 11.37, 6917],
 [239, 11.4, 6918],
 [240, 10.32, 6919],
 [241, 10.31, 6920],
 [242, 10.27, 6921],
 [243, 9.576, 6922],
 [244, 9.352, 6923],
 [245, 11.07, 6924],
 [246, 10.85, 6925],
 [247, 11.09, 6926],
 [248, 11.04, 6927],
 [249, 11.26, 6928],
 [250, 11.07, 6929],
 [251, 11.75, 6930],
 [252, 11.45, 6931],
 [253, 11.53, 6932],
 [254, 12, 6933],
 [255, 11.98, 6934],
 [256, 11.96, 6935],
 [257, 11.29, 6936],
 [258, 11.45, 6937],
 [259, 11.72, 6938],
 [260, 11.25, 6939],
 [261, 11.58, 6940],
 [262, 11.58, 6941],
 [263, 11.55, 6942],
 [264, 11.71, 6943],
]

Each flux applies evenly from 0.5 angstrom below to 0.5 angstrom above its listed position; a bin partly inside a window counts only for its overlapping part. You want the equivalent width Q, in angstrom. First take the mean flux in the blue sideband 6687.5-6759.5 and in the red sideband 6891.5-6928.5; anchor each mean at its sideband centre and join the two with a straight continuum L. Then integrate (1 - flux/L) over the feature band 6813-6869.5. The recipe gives 3.80 angstrom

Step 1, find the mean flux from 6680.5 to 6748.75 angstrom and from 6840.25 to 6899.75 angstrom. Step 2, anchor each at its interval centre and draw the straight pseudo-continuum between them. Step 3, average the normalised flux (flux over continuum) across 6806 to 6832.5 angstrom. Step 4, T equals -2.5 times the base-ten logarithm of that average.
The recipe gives 0.04 mag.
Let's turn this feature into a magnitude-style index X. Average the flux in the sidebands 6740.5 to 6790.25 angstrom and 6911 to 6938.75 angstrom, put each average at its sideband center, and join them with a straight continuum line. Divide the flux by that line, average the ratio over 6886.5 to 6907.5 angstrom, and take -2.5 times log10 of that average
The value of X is 0.075 mag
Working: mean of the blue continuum 9.89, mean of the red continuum 11.1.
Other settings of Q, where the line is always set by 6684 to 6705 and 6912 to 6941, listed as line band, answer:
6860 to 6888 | 3.16 angstrom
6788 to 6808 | 2.33 angstrom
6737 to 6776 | 2.55 angstrom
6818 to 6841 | 2.64 angstrom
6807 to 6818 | 1.20 angstrom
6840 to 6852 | 1.01 angstrom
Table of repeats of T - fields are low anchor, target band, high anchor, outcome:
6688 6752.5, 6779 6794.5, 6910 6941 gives 0.08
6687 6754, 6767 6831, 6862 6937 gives 0.06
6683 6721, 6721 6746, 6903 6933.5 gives 0.06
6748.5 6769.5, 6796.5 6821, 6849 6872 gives 0.02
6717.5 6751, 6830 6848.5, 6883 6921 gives 0.03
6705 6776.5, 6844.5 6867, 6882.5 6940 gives 0.08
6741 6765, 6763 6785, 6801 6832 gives -0.04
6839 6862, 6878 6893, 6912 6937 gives 0.03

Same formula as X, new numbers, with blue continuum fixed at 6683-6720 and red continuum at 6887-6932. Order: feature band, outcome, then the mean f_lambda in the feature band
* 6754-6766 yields 0.064 mag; 9.82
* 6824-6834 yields 0.072 mag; 9.8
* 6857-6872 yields 0.106 mag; 9.51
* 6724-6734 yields 0.052 mag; 9.91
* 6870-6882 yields 0.081 mag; 9.74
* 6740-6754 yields 0.059 mag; 9.85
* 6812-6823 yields 0.102 mag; 9.52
